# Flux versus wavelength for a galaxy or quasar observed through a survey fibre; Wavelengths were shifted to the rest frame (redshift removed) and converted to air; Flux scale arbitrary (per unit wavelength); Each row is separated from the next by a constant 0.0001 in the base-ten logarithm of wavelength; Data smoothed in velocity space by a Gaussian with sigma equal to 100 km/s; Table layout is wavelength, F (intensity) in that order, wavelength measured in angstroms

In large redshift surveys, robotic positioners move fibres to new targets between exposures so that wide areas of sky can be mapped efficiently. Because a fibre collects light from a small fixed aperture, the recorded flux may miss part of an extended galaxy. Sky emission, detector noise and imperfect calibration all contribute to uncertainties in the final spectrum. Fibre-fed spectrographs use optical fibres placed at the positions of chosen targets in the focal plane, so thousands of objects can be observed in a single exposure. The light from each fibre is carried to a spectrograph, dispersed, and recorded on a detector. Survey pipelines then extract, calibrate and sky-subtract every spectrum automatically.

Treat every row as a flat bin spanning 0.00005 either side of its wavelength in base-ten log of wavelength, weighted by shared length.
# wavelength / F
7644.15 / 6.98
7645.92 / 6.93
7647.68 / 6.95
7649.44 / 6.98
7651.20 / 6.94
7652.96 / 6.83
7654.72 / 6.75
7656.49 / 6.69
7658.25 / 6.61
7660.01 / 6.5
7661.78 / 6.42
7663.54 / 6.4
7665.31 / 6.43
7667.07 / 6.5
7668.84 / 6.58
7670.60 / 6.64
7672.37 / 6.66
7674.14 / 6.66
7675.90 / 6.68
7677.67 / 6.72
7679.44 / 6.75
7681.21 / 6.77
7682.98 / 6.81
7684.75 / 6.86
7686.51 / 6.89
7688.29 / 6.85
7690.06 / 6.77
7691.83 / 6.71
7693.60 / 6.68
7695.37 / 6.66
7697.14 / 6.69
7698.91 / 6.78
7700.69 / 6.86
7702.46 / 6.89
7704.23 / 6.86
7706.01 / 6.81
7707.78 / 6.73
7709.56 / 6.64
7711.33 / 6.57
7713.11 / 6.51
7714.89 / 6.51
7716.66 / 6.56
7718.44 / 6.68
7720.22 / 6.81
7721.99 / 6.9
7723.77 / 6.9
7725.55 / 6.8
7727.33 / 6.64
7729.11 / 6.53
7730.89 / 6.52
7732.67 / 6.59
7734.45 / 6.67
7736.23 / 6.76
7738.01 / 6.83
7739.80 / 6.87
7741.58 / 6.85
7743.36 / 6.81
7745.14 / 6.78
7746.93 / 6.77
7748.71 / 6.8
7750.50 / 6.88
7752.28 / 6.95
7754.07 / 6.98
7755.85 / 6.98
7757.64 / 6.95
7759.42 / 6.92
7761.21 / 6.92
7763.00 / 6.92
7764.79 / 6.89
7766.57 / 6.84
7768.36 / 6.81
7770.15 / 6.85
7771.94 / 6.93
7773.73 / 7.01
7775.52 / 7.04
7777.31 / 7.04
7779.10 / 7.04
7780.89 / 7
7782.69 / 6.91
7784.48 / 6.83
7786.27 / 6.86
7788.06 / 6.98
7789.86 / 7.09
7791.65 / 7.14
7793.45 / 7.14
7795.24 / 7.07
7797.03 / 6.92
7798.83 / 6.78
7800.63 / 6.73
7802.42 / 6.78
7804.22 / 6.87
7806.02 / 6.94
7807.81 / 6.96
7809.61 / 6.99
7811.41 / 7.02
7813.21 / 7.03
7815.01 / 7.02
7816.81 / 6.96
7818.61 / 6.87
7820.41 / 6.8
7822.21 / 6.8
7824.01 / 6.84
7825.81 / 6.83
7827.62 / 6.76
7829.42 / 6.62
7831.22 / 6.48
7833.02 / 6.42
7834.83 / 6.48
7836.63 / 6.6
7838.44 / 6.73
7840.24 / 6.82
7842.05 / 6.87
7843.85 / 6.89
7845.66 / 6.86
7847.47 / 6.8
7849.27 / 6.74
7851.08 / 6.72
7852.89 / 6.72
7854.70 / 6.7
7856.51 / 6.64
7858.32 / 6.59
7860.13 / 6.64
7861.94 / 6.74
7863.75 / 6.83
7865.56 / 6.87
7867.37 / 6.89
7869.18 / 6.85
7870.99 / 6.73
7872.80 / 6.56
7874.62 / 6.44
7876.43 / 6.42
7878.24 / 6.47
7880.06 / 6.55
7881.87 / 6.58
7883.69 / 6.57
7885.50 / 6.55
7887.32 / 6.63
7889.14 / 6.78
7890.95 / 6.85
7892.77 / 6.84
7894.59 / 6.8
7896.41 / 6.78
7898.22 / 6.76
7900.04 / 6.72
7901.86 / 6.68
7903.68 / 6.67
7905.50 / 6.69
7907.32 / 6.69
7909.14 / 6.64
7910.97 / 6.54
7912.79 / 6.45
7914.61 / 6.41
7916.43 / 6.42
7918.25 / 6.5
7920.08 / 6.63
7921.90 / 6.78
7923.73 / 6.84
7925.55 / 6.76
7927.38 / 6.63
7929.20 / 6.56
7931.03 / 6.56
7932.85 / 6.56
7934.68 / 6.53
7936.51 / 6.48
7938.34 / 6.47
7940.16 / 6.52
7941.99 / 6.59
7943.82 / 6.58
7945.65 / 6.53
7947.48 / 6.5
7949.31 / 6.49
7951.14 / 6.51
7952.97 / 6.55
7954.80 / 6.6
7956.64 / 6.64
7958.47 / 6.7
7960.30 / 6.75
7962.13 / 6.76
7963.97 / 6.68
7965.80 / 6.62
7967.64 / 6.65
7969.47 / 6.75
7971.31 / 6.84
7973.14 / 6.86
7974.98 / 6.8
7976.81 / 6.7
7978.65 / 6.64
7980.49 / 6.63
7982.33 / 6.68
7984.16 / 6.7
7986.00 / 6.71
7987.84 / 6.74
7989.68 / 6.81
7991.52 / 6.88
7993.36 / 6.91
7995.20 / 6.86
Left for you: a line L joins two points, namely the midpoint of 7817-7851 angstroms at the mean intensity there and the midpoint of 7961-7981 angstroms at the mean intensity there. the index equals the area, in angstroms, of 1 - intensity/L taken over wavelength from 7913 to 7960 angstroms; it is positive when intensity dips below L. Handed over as 1.1 angstroms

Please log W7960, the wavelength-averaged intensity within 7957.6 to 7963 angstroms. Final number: 6.74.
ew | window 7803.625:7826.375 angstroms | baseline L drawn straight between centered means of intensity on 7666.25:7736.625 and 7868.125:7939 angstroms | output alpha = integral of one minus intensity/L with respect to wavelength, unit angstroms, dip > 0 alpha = -0.9 angstroms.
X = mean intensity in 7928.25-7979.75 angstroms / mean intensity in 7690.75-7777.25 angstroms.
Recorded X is 0.98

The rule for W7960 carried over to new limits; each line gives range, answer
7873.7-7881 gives 6.47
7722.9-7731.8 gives 6.68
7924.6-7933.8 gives 6.62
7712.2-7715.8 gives 6.51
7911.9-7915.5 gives 6.43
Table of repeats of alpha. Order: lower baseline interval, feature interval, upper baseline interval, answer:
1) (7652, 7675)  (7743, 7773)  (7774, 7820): -0.14 angstroms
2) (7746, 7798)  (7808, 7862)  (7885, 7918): 0.30 angstroms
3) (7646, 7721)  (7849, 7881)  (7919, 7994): 0.02 angstroms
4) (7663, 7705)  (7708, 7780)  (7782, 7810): 0.31 angstroms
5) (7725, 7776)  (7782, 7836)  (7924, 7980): -0.72 angstroms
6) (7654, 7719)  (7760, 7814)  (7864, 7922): -2.27 angstroms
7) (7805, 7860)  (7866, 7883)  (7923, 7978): 0.28 angstroms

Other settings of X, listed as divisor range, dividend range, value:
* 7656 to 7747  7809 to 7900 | 1.01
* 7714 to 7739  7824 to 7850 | 1.00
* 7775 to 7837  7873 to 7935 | 0.96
